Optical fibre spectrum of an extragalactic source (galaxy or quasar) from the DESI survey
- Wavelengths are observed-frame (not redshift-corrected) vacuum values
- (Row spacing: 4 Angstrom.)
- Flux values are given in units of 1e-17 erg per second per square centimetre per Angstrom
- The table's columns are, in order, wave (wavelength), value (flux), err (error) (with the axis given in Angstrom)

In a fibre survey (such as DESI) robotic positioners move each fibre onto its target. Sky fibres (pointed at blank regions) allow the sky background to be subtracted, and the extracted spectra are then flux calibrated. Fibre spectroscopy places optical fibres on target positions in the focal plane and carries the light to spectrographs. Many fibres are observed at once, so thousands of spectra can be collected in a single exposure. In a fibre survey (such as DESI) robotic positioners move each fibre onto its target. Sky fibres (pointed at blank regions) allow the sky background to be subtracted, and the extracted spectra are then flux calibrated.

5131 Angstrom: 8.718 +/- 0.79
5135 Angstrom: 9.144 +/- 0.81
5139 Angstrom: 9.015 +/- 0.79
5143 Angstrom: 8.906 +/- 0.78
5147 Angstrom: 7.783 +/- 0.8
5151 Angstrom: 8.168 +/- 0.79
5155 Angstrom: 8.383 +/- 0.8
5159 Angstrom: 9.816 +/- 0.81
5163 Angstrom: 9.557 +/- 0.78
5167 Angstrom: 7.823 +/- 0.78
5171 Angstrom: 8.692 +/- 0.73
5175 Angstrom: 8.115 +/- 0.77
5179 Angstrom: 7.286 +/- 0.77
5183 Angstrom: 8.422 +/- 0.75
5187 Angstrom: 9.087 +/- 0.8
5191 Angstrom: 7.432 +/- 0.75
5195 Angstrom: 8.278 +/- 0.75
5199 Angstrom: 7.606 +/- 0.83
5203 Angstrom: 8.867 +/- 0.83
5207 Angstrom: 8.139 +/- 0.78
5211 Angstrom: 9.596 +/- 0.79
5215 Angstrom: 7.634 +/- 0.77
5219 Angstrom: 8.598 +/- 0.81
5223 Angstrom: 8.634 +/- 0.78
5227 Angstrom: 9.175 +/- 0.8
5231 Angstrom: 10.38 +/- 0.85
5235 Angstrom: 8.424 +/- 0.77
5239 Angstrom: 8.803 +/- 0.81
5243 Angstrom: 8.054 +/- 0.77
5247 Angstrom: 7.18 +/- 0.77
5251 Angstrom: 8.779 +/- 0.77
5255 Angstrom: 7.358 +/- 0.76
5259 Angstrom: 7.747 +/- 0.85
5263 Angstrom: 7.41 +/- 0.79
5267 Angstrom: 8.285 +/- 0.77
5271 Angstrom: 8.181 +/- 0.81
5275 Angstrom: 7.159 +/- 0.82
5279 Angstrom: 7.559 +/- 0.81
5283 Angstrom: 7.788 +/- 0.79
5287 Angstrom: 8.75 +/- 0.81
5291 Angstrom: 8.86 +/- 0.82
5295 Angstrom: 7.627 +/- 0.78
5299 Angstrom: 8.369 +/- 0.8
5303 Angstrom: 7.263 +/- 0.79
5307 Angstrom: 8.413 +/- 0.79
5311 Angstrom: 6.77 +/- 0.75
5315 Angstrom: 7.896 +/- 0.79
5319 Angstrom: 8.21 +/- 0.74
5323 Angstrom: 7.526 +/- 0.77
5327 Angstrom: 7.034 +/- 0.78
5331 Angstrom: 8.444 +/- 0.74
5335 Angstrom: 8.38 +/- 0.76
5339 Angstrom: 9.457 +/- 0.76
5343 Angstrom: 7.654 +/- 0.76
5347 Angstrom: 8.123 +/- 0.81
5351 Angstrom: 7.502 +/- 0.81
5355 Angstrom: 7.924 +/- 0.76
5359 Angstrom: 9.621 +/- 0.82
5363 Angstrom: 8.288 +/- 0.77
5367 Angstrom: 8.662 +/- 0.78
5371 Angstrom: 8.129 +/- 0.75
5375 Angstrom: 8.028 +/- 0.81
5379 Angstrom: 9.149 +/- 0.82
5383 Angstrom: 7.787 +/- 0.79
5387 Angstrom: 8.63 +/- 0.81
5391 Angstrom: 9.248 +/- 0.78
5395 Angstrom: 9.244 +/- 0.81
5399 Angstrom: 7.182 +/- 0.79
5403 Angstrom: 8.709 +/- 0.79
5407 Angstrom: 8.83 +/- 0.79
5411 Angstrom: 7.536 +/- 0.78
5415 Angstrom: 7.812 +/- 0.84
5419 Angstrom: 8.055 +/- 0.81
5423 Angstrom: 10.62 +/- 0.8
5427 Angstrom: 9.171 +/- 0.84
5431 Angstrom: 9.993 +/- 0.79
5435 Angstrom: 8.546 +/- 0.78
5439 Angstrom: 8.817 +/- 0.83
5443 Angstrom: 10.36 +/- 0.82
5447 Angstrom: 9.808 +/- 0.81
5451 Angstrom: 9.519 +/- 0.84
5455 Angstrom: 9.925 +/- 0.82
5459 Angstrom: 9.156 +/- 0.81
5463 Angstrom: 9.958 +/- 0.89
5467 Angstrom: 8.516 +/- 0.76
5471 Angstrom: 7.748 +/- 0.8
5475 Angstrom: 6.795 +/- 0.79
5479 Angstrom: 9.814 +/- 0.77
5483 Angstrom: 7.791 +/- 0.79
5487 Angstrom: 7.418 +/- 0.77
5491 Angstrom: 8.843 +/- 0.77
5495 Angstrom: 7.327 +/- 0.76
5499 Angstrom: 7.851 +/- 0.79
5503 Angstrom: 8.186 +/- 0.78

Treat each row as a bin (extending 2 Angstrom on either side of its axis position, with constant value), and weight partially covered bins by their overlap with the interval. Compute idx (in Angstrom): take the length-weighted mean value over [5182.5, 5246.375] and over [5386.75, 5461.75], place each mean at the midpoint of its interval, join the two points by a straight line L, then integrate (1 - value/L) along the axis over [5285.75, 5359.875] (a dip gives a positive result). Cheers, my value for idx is 6.1 Angstrom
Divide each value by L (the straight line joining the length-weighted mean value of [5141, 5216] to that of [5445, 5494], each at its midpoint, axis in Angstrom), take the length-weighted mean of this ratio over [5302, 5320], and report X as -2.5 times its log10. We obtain 0.11 mag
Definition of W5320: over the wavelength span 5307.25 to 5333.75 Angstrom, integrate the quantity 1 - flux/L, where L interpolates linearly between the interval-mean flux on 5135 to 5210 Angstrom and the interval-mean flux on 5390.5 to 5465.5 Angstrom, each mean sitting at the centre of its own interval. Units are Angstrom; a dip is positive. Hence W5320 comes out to 3.3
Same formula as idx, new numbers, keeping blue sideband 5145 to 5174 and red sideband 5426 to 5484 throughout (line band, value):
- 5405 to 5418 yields 1.4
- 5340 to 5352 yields 1.3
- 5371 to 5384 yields 0.9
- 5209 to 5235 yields -0.8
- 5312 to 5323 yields 1.3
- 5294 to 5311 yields 2.0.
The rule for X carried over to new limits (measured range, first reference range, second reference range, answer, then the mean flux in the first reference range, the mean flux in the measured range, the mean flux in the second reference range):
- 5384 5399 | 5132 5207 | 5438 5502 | -0.01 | 8.46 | 8.71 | 8.72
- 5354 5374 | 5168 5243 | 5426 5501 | 0.02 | 8.49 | 8.53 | 8.8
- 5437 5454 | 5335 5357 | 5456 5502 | -0.17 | 8.15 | 9.64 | 8.33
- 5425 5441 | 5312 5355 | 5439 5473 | -0.01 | 7.99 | 9.13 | 9.34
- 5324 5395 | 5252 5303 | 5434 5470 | 0.03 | 7.92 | 8.37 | 9.38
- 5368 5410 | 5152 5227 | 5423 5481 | 0.07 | 8.46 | 8.47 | 9.2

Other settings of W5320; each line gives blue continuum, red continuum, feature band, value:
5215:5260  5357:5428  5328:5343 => 0.1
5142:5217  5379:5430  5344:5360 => 0.7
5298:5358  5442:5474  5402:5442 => 0.2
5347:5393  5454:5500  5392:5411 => 0.0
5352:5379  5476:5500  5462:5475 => -0.3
